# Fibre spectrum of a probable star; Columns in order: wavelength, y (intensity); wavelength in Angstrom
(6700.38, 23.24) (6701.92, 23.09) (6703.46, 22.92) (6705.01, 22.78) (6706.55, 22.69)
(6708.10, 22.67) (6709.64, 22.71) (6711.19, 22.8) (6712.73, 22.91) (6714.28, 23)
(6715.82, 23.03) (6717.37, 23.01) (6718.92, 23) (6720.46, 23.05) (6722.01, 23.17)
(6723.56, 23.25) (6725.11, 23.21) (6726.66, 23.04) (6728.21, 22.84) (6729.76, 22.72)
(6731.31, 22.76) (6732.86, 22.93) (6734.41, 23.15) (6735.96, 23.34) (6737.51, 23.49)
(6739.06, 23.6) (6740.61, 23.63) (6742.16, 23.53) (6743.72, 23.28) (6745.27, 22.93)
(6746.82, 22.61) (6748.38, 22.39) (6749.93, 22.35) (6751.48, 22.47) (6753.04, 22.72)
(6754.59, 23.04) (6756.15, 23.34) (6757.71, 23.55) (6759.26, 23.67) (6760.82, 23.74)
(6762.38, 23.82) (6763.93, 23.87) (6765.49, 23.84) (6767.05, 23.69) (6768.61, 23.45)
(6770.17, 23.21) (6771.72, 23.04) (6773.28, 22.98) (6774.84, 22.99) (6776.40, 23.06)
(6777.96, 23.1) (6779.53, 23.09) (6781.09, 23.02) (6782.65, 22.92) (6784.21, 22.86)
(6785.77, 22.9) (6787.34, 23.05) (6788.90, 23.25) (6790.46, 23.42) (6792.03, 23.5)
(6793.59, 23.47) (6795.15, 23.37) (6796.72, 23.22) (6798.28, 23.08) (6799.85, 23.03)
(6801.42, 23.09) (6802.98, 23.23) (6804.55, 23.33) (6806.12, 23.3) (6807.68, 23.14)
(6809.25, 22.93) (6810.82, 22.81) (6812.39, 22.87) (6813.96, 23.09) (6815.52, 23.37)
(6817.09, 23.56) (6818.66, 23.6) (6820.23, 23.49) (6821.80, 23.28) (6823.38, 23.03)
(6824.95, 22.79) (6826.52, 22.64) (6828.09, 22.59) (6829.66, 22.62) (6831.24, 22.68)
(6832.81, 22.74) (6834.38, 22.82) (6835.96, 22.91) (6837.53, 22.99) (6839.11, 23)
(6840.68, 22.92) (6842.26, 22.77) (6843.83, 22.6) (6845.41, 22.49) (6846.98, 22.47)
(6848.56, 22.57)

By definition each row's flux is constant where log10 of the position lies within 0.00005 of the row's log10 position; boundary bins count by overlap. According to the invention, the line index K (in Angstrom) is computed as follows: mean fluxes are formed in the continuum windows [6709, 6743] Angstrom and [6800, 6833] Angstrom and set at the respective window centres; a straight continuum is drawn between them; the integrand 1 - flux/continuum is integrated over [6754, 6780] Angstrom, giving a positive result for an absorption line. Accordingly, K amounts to -0.3 Angstrom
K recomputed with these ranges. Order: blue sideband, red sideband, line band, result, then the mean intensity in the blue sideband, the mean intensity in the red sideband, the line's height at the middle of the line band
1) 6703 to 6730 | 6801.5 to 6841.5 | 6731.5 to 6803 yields -0.68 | 22.9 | 23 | 23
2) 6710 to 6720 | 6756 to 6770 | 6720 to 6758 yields 0.41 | 23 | 23.7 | 23.3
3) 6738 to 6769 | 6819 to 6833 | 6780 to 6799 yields -0.07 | 23.3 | 22.9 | 23.1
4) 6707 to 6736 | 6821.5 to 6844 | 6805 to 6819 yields -0.20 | 23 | 22.8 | 22.8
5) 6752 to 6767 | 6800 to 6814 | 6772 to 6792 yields 0.19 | 23.5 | 23.1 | 23.3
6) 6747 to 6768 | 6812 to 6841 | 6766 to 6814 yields -0.04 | 23.2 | 23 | 23.1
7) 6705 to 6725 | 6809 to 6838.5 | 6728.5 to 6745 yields -0.19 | 22.9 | 23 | 23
